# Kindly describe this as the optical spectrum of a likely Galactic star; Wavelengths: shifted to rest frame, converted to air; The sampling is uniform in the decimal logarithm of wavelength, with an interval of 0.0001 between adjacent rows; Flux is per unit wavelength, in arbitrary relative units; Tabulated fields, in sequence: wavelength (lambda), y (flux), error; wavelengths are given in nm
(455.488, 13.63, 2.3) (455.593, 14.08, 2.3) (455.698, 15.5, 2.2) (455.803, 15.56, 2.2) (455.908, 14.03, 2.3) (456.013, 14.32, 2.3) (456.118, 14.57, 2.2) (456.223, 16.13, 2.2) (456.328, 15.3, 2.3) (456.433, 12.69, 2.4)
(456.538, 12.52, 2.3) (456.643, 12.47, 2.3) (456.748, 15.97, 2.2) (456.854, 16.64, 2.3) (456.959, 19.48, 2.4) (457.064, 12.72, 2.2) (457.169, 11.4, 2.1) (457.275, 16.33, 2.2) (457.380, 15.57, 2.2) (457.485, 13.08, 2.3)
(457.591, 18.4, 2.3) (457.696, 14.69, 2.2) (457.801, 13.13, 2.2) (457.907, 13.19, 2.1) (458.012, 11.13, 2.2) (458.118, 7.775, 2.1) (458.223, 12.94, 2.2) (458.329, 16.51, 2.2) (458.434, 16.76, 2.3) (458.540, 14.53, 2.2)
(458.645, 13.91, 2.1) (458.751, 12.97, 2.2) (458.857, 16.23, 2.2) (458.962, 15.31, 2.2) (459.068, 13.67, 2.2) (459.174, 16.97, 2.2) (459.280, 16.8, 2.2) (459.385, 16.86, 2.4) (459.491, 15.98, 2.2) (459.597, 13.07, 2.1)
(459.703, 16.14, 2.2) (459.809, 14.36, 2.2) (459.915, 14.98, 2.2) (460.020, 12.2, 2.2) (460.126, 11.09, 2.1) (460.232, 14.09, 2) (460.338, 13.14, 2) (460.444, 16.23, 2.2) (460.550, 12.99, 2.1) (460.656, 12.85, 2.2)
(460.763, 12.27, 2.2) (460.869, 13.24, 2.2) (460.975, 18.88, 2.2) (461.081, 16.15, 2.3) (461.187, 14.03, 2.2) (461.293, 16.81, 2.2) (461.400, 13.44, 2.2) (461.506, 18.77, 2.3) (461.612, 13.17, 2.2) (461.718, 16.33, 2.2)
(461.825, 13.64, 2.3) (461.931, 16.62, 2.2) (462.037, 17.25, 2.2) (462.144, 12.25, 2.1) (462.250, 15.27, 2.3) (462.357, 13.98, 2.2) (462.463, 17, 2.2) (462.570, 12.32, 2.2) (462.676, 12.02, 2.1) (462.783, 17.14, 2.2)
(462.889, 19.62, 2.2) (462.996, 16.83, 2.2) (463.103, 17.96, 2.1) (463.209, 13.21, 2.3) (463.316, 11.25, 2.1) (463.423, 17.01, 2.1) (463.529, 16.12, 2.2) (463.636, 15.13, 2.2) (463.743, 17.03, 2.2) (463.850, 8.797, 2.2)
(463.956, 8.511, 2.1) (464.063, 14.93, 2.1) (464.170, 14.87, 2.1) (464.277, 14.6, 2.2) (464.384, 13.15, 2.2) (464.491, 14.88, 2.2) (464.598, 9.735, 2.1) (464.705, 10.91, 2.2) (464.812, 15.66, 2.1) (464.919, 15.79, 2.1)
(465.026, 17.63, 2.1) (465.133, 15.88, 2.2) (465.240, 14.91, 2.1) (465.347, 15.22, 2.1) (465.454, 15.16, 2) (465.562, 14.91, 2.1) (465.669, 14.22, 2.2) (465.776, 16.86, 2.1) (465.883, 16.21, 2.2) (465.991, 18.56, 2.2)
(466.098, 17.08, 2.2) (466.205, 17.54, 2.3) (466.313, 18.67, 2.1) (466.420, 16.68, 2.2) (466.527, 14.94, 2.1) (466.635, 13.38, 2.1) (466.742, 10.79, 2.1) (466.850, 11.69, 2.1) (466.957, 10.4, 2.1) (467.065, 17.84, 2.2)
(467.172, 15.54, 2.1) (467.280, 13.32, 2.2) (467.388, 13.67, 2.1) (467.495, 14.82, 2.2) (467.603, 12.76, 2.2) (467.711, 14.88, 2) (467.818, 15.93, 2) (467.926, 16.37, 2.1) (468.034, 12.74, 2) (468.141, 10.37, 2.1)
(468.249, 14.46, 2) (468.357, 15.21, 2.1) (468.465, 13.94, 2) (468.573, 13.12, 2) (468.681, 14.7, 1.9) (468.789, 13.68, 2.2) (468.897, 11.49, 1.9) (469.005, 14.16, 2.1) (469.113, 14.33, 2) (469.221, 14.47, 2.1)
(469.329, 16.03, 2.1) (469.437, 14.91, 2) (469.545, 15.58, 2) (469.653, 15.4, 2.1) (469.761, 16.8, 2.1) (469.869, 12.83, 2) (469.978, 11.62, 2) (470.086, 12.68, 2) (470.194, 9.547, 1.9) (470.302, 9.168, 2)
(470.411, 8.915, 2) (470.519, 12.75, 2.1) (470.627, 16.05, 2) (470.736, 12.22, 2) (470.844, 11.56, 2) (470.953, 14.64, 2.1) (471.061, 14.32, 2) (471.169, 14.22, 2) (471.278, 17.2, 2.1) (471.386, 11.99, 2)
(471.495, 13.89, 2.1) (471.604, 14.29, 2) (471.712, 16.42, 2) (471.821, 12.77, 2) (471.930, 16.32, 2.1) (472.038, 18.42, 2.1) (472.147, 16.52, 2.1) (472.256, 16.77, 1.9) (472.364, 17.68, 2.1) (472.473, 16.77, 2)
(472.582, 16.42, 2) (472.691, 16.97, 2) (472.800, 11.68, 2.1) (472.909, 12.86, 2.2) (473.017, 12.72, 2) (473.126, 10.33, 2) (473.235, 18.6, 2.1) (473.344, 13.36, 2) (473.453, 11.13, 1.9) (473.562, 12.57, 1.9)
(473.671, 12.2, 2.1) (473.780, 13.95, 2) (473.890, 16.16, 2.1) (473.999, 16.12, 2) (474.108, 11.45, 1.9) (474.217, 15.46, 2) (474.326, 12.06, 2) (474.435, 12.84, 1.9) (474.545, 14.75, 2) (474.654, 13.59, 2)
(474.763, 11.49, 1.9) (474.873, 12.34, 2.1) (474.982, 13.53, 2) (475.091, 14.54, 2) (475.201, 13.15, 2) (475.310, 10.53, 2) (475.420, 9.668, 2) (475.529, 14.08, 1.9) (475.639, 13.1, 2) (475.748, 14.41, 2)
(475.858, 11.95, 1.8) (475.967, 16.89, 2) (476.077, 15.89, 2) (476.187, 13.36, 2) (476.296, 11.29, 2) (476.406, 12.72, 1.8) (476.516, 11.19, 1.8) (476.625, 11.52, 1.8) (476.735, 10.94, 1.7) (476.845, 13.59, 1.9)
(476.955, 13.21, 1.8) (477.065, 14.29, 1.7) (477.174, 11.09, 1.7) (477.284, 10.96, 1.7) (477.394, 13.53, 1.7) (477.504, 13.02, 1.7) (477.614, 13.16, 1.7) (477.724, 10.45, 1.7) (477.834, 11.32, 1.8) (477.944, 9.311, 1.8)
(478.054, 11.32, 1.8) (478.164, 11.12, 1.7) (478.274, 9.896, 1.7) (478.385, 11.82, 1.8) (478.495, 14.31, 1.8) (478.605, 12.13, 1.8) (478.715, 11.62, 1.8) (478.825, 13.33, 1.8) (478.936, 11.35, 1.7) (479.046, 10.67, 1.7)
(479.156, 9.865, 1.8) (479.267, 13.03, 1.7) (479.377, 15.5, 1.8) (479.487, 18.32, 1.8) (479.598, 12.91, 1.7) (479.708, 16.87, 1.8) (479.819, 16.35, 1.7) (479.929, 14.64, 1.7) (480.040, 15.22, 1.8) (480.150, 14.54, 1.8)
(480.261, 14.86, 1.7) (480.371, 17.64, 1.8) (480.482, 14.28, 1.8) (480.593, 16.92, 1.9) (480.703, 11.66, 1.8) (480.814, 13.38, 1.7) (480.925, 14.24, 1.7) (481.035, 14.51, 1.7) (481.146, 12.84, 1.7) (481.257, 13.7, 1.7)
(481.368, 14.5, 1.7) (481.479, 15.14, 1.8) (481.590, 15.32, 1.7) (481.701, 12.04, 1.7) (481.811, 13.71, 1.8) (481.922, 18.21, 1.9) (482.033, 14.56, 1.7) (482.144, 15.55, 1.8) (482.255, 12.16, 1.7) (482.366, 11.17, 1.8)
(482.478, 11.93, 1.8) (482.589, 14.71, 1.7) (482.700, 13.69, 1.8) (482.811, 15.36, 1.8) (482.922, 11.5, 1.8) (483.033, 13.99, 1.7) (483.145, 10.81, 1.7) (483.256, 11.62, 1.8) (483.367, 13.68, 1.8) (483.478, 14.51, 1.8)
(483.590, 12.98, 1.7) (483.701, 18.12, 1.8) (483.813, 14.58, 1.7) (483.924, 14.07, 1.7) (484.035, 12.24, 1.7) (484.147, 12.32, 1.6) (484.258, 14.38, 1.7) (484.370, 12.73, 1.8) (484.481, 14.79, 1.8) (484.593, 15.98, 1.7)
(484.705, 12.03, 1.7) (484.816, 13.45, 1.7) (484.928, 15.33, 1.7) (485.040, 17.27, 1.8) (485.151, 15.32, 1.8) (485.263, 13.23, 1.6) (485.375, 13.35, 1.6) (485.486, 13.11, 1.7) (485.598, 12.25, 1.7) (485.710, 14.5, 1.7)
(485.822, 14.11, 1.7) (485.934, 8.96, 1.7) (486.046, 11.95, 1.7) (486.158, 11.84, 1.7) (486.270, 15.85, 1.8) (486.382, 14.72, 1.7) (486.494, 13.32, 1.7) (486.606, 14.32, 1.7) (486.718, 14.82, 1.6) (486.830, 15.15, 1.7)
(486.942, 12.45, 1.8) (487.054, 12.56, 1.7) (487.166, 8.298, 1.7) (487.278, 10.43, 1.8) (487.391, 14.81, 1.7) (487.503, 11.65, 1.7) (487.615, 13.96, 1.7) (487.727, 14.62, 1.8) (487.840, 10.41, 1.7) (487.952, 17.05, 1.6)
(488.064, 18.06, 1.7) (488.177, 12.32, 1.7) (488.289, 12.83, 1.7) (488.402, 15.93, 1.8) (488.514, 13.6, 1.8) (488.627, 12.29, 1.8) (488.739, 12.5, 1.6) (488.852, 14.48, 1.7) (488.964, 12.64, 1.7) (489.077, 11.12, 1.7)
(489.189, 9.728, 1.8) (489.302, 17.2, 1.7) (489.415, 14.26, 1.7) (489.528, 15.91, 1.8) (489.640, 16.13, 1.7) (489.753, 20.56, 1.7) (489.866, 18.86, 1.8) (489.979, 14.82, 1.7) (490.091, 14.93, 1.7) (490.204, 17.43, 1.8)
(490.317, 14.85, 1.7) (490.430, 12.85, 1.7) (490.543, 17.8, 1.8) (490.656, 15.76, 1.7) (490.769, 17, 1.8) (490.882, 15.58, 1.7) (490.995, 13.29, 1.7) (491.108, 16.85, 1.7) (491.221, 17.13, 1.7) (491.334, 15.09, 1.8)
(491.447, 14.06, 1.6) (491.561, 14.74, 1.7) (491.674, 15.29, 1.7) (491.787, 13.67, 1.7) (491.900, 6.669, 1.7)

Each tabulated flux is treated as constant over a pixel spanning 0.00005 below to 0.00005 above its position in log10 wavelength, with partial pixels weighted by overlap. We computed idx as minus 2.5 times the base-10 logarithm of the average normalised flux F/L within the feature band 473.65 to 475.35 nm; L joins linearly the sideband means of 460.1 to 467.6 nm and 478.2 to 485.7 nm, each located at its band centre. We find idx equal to 0.06 mag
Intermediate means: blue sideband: 14.8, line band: 13.4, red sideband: 13.8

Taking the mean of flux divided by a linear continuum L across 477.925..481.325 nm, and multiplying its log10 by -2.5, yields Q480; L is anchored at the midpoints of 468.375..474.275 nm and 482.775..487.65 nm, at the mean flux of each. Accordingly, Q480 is 0.01 mag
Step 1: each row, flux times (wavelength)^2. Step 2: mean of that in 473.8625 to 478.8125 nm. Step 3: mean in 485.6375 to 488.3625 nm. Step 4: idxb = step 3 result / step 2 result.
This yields 1.1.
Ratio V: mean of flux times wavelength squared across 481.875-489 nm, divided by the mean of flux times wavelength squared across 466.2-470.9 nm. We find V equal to 1.06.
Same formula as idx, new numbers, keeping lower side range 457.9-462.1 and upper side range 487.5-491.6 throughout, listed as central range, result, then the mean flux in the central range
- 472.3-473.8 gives 0.04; 14.1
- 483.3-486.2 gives 0.08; 13.7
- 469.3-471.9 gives 0.09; 13.6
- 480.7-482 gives 0.04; 14.2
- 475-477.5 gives 0.15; 12.8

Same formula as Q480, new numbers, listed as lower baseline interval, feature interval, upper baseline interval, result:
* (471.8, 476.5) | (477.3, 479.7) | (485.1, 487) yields 0.117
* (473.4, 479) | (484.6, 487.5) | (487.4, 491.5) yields 0.072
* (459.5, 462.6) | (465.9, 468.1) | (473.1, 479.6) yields -0.073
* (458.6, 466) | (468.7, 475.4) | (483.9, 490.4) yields 0.044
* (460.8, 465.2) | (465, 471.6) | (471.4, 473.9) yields 0.035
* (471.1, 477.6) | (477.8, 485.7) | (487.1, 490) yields 0.015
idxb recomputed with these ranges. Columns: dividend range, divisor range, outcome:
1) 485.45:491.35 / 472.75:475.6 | 1.15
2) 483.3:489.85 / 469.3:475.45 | 1.06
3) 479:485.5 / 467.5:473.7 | 1.05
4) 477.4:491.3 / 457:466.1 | 1.04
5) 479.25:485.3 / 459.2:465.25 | 1.06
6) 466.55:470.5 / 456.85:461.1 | 0.98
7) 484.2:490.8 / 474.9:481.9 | 1.11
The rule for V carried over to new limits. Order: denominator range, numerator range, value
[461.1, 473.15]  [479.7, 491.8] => 1.06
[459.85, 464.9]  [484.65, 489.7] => 1.04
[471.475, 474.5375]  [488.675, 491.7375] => 1.12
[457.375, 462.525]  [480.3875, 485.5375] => 1.05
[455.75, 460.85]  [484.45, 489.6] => 1.07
